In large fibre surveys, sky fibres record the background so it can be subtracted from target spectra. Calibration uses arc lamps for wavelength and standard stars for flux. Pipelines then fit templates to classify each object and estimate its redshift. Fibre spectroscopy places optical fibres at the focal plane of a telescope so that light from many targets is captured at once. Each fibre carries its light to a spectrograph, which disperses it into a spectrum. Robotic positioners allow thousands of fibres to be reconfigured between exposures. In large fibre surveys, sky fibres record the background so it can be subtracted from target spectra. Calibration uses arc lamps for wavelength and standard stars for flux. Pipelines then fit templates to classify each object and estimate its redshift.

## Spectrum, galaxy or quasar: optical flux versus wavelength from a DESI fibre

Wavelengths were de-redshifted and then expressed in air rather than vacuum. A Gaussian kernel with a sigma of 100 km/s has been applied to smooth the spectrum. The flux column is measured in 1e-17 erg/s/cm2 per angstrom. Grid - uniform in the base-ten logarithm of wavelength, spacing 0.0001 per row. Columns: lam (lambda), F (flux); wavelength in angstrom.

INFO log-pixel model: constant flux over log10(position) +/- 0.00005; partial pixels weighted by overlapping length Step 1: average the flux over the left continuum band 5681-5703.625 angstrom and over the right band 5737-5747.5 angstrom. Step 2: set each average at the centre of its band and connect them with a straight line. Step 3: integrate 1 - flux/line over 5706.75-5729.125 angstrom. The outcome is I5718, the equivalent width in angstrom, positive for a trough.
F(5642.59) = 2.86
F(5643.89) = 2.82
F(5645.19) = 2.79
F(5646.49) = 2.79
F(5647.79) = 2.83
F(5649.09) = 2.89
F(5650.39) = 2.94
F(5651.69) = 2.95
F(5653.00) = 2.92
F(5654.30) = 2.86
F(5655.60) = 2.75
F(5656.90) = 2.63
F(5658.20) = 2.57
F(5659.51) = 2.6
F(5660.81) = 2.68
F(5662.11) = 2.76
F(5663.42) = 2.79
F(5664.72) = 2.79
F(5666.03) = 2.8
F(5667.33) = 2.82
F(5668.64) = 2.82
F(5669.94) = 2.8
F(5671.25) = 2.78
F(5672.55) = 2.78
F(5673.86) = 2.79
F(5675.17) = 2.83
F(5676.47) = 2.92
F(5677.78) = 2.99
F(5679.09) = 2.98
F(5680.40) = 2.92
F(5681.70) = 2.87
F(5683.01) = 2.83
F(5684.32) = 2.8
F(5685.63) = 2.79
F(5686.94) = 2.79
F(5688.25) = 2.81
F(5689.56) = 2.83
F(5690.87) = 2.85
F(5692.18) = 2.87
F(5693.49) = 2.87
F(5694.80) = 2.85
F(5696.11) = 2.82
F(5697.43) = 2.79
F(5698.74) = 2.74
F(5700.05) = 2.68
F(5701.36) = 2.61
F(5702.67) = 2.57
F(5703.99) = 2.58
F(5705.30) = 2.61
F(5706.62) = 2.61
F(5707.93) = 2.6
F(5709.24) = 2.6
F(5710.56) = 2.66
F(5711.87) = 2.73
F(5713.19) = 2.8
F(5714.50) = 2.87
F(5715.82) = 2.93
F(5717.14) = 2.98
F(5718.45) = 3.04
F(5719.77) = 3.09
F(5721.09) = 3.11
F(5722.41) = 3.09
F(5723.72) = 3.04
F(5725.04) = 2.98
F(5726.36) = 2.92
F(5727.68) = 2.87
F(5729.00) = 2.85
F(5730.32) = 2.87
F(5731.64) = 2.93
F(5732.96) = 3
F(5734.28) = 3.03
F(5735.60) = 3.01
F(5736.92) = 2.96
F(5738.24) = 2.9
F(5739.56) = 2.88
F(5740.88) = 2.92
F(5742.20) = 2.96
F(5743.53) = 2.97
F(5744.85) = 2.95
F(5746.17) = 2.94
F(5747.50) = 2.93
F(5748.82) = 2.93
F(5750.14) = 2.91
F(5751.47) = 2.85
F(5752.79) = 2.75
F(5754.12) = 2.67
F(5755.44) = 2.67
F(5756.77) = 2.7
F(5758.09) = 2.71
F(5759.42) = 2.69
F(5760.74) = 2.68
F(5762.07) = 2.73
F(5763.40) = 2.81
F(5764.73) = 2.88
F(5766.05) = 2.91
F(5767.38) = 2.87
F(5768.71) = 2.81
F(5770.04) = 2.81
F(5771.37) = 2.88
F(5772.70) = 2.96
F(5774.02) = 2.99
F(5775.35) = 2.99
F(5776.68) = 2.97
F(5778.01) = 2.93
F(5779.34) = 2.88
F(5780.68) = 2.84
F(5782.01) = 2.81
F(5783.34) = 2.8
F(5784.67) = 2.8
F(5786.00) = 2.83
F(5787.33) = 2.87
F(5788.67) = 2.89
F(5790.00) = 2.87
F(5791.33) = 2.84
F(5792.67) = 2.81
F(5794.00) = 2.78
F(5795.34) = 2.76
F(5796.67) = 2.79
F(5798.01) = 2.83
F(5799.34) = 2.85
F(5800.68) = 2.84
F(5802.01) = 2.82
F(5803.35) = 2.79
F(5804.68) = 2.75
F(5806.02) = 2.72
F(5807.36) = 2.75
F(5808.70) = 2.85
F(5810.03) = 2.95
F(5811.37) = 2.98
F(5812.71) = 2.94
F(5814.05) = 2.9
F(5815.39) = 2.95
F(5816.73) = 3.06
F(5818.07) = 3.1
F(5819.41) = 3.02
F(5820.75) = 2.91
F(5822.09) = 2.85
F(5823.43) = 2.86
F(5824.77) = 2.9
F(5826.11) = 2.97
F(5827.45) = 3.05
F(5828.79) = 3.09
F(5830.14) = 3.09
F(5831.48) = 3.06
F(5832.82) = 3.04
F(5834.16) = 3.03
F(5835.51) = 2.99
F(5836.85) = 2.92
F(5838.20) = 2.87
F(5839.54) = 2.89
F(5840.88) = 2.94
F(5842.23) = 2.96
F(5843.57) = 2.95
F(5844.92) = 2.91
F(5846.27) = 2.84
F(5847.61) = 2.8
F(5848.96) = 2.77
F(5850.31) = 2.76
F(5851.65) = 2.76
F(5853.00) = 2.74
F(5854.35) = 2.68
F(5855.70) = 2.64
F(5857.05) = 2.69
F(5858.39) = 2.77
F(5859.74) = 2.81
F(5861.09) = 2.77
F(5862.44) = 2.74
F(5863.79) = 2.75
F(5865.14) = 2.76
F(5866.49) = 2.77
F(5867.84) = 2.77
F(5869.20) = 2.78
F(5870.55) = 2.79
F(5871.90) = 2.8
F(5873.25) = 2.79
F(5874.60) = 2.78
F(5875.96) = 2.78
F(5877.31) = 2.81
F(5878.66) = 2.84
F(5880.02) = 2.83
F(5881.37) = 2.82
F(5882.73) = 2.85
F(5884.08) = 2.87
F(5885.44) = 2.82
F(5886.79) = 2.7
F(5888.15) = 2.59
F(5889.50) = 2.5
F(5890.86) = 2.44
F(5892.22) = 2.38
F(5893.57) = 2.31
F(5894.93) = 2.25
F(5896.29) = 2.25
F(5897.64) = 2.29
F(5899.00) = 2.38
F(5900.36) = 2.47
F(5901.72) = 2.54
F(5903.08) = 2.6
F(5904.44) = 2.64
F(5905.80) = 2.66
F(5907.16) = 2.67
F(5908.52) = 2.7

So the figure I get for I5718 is -0.2 angstrom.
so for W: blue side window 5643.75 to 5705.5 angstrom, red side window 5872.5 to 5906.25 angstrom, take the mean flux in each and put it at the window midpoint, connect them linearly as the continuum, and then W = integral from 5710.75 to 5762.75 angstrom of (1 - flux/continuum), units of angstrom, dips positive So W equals -2.83 angstrom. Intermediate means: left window 2.8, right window 2.61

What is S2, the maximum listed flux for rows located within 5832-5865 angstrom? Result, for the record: 3.04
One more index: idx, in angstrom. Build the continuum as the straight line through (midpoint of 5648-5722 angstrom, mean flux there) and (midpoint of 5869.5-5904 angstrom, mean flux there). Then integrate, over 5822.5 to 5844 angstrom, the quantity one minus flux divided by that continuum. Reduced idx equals -2.46 angstrom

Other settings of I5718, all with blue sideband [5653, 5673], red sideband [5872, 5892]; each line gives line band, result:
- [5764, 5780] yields -0.93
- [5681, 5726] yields -1.04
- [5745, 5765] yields -0.33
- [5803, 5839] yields -2.62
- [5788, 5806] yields -0.46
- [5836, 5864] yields -0.72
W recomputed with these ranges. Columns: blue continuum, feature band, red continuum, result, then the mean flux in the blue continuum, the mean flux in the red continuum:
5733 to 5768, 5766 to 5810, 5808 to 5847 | 0.9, 2.86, 2.96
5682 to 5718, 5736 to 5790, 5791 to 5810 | -1.3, 2.76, 2.8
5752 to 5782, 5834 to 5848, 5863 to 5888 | -0.6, 2.82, 2.79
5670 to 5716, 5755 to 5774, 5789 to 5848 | 0.3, 2.78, 2.91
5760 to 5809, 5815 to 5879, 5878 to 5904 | -4.5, 2.84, 2.56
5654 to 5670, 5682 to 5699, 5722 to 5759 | -0.1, 2.74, 2.9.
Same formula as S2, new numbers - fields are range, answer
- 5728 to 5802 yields 3.03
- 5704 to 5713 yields 2.73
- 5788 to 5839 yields 3.1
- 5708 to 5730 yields 3.11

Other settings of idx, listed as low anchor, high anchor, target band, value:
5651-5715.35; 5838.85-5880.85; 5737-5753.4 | -0.8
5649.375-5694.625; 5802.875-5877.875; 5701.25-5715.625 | 0.8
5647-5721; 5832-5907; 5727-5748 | -1.2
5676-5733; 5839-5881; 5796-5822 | -0.7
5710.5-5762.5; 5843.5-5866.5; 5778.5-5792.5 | 0.0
